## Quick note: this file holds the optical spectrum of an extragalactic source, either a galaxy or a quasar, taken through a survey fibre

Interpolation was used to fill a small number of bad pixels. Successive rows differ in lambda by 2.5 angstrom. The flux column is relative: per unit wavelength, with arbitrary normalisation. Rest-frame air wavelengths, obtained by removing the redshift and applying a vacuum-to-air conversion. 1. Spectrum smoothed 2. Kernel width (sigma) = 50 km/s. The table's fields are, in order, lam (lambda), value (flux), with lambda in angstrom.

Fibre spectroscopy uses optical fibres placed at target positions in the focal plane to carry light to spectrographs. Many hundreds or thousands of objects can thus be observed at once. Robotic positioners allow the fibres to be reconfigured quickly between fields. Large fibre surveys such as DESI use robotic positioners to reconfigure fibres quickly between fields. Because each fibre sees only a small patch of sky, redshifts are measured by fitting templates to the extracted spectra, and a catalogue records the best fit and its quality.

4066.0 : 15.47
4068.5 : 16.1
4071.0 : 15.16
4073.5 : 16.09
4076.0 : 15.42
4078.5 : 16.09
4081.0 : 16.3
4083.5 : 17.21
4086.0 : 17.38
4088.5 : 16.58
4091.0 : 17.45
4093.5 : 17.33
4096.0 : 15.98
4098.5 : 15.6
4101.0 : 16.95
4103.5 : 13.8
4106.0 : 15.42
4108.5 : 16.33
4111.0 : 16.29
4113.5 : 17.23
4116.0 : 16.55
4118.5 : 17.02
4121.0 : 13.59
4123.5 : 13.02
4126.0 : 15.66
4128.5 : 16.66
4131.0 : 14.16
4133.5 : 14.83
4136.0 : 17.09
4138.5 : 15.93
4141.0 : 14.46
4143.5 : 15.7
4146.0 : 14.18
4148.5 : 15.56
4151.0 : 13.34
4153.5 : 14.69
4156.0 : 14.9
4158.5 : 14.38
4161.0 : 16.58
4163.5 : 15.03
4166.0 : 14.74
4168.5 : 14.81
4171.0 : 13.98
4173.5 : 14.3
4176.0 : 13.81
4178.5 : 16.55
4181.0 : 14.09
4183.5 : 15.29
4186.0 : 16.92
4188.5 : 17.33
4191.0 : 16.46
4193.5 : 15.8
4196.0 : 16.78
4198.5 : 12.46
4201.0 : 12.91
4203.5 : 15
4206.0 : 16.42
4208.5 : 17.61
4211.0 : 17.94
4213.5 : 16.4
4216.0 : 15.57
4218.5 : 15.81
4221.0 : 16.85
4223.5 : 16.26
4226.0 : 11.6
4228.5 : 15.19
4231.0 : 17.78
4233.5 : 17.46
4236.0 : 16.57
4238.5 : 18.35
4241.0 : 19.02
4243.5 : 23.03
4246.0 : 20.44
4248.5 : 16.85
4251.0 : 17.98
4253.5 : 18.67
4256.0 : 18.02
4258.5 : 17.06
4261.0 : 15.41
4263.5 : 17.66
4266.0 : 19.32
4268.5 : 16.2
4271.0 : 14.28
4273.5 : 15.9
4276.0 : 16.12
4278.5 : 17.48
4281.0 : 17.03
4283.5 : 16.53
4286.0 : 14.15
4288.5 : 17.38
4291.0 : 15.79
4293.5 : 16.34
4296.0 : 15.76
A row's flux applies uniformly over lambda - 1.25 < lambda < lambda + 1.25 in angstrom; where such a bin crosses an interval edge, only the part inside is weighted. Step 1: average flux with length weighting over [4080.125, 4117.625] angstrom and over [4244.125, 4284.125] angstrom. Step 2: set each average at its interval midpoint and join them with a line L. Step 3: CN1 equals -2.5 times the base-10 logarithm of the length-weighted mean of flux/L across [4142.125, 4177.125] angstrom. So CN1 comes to 0.14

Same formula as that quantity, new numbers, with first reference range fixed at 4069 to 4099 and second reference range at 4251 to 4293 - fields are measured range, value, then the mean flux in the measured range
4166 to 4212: 0.08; 15.4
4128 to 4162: 0.09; 15.1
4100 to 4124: 0.05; 15.7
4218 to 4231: 0.09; 15.4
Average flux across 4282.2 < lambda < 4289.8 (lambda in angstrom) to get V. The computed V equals 16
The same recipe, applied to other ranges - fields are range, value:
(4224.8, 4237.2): 15.7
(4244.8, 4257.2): 18.4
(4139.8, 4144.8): 15.1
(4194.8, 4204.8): 14.3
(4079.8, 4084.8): 16.8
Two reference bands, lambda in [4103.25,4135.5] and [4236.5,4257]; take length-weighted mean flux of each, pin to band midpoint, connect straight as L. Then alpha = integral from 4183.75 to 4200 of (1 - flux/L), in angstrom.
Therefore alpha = 1.49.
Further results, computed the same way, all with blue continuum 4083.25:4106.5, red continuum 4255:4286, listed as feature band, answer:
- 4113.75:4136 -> 1.4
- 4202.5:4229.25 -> 1.1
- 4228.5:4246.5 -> -2.2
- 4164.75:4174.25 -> 1.2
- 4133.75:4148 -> 0.9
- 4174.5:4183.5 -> 0.9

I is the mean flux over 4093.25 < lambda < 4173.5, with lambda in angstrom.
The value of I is 15.3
